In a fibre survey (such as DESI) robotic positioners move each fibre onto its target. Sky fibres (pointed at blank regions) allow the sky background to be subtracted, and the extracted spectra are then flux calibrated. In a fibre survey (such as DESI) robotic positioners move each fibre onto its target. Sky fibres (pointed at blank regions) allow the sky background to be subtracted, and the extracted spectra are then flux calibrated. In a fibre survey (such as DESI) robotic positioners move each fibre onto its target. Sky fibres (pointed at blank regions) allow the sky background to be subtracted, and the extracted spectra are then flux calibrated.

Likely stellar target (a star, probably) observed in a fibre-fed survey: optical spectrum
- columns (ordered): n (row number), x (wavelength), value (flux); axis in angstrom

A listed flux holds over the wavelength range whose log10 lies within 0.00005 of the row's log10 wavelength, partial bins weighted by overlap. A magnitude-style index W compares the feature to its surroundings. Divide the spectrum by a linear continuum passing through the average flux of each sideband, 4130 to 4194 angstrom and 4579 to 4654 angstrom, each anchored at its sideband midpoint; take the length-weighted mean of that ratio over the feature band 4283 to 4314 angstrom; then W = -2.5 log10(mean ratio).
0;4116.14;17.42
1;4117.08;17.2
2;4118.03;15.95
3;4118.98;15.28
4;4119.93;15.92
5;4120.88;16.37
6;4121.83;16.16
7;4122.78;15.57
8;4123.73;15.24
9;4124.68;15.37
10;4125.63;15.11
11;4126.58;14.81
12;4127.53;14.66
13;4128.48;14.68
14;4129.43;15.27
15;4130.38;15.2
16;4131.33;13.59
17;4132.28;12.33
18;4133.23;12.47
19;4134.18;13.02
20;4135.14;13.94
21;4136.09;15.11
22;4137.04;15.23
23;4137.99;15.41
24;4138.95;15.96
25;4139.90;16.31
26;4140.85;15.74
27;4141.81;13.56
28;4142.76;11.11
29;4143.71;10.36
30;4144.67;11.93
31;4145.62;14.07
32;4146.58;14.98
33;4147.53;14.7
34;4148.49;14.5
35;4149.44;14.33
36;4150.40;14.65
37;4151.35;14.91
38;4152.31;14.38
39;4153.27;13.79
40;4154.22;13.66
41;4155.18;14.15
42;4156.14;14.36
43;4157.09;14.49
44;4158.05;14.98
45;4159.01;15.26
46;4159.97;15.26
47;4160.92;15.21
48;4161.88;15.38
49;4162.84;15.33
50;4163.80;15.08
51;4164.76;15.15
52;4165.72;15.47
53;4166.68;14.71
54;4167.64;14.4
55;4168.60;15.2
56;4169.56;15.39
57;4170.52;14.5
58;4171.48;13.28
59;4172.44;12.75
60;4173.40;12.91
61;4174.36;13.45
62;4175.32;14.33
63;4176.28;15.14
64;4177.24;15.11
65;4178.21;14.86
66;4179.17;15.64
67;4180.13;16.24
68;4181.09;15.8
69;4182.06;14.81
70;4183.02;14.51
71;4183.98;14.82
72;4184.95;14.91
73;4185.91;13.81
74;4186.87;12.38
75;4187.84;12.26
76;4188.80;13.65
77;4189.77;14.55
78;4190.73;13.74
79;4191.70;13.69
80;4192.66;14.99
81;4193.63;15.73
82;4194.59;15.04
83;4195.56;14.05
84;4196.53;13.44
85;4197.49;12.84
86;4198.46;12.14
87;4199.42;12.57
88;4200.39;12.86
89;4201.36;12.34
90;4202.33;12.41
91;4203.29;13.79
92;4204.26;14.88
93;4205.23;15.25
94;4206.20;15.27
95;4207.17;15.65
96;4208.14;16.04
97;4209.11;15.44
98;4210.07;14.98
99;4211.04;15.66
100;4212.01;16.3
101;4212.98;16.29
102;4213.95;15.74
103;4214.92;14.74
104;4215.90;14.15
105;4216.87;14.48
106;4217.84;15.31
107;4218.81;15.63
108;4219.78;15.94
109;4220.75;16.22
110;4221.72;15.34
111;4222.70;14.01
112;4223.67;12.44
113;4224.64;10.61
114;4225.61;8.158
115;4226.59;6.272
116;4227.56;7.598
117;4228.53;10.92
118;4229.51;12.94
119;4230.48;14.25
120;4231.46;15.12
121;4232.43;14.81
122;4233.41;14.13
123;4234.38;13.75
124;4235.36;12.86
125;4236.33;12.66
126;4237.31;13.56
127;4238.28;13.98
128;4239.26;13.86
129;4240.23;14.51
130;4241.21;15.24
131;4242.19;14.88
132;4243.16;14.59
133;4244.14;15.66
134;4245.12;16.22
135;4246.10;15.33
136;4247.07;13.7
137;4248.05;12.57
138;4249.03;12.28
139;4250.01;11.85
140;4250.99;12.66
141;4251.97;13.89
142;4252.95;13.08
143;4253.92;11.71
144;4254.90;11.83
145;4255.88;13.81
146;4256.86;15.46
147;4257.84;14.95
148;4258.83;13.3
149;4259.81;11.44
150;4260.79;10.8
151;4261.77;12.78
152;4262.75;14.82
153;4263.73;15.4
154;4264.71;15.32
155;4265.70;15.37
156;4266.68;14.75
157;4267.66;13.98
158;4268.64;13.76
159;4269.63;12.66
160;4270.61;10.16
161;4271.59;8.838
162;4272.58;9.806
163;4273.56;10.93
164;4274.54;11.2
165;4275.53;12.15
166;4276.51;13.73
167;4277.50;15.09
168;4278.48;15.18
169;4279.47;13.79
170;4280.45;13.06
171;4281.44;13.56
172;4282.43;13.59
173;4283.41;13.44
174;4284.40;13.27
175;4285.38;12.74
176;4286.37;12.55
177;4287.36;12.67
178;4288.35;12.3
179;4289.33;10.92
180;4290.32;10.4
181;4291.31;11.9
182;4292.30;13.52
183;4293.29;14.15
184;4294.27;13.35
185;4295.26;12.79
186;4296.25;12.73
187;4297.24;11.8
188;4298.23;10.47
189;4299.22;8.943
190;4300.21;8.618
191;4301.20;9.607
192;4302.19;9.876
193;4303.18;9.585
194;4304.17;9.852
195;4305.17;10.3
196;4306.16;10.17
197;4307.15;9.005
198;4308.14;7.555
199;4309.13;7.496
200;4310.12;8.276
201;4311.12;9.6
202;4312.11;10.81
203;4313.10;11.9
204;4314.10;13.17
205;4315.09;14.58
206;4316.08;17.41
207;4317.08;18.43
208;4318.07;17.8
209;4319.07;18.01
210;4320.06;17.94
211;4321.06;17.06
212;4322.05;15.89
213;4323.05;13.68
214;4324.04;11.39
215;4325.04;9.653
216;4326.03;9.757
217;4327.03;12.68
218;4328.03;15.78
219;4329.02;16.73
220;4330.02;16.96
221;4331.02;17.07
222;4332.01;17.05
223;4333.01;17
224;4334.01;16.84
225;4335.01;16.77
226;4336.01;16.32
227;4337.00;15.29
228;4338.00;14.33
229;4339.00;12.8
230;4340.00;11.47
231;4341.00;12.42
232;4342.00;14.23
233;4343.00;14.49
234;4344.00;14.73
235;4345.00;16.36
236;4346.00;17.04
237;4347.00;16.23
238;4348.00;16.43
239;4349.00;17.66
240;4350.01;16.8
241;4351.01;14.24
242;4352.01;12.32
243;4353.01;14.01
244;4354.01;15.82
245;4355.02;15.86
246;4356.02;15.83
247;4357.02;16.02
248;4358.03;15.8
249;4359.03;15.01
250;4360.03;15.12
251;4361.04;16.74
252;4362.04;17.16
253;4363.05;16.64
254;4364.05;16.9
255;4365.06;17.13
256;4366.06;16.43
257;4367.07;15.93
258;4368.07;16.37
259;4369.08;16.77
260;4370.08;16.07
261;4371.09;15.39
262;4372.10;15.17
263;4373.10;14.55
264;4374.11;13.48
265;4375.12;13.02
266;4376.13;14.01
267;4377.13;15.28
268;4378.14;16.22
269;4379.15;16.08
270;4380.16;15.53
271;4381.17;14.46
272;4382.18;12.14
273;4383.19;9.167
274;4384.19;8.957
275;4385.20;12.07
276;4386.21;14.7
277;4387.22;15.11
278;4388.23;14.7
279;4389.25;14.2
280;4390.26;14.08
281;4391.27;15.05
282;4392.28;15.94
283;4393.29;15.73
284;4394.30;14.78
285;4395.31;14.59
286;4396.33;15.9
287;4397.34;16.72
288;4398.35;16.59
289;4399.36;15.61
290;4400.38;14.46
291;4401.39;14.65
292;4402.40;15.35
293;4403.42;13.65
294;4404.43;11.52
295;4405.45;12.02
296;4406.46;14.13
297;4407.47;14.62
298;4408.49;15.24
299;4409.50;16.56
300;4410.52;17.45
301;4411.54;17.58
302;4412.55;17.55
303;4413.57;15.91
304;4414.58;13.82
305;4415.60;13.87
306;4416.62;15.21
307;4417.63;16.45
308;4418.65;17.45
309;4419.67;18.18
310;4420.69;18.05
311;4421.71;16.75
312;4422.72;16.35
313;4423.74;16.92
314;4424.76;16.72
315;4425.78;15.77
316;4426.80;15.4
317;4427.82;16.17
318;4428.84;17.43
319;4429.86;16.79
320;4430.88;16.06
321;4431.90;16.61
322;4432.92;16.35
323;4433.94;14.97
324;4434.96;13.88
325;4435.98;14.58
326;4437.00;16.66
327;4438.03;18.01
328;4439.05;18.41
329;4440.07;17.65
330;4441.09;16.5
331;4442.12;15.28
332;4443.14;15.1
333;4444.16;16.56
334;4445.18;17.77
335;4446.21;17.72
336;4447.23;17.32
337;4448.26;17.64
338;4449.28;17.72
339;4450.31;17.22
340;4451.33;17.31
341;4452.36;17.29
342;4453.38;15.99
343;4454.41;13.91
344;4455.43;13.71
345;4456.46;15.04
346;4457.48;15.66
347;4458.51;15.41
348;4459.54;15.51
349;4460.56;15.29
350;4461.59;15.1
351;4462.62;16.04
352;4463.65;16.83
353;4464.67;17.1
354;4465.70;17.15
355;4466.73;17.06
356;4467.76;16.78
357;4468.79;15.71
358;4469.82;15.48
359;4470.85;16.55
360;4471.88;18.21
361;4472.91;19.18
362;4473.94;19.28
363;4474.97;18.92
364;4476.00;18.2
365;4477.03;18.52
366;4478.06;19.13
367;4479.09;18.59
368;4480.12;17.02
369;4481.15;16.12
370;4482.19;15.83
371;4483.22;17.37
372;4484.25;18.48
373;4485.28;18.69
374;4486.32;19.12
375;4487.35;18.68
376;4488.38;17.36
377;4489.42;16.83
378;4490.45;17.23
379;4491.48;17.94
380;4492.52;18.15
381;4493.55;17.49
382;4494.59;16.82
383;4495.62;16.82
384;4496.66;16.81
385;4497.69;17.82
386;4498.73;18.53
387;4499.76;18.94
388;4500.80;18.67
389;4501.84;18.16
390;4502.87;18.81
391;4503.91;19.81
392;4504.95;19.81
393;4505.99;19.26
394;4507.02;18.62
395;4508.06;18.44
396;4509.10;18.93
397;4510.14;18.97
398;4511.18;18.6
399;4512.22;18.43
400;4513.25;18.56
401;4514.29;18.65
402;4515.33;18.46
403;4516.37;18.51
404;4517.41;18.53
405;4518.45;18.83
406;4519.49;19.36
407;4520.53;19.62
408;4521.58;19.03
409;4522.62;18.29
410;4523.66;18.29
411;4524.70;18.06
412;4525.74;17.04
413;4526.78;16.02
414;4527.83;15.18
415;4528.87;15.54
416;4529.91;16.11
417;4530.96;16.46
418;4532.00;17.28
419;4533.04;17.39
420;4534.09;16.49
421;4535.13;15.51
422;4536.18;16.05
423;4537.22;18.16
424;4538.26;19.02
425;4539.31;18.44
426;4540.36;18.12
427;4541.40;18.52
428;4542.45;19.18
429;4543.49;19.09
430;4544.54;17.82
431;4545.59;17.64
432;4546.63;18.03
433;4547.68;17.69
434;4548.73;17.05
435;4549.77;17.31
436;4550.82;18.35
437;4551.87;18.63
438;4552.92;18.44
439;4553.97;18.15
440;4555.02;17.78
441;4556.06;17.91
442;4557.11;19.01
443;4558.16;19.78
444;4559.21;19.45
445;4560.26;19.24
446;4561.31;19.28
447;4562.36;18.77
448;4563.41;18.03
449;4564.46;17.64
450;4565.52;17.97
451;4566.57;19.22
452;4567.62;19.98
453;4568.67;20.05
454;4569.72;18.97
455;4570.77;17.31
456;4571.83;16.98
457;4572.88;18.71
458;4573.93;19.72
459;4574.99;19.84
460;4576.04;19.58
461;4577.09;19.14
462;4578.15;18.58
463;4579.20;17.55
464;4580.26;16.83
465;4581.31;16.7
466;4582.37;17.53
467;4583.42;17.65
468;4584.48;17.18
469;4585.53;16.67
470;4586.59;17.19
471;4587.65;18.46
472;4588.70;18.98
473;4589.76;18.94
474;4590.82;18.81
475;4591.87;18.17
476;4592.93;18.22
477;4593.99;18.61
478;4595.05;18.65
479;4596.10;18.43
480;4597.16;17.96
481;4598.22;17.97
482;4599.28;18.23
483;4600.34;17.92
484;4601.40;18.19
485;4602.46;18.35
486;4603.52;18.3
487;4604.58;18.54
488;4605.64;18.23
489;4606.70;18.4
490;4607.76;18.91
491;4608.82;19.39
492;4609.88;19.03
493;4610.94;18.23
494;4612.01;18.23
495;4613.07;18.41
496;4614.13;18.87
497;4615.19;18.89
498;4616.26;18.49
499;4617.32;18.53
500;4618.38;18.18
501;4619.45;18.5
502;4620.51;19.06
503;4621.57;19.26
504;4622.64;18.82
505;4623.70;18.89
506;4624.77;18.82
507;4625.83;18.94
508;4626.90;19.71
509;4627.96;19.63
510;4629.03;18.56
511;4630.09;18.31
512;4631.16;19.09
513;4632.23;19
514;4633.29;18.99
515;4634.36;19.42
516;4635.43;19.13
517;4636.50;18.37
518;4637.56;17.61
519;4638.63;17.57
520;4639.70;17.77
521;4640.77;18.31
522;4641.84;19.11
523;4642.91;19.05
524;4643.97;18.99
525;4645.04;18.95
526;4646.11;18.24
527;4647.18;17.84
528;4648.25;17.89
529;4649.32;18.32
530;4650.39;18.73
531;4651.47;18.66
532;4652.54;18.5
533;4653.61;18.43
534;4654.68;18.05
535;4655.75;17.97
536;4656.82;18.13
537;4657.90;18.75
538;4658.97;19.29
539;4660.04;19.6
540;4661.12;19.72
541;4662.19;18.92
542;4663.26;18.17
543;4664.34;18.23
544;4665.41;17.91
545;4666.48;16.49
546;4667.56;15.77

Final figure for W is 0.378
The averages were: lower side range 14.4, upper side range 18.4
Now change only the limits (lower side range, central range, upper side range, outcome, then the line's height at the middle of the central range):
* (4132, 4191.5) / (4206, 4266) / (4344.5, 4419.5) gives 0.061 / 14.6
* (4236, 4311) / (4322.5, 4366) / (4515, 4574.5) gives -0.091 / 14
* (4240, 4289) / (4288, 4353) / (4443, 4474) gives 0.068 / 14.2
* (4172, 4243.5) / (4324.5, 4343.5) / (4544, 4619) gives 0.063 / 15.5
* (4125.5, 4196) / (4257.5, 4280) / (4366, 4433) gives 0.136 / 14.8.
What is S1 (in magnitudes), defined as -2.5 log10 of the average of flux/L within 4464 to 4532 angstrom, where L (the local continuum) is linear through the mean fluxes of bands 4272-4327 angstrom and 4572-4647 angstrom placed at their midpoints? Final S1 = -0.10 mag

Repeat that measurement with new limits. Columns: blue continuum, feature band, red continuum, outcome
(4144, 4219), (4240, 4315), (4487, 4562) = 0.239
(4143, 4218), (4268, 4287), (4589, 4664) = 0.211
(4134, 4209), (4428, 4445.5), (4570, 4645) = 0.031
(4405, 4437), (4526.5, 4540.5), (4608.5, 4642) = 0.043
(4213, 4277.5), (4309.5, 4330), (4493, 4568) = 0.041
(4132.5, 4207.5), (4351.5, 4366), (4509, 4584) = 0.031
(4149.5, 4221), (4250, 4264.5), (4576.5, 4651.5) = 0.148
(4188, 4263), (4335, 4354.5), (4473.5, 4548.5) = 0.042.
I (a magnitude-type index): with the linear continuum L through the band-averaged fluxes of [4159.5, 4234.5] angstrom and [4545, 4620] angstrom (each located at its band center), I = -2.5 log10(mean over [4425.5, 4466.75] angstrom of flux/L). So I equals 0.04 mag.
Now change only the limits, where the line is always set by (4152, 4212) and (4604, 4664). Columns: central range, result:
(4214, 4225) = 0.02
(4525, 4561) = 0.01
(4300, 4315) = 0.50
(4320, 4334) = 0.07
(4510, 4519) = -0.06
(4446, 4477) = 0.02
